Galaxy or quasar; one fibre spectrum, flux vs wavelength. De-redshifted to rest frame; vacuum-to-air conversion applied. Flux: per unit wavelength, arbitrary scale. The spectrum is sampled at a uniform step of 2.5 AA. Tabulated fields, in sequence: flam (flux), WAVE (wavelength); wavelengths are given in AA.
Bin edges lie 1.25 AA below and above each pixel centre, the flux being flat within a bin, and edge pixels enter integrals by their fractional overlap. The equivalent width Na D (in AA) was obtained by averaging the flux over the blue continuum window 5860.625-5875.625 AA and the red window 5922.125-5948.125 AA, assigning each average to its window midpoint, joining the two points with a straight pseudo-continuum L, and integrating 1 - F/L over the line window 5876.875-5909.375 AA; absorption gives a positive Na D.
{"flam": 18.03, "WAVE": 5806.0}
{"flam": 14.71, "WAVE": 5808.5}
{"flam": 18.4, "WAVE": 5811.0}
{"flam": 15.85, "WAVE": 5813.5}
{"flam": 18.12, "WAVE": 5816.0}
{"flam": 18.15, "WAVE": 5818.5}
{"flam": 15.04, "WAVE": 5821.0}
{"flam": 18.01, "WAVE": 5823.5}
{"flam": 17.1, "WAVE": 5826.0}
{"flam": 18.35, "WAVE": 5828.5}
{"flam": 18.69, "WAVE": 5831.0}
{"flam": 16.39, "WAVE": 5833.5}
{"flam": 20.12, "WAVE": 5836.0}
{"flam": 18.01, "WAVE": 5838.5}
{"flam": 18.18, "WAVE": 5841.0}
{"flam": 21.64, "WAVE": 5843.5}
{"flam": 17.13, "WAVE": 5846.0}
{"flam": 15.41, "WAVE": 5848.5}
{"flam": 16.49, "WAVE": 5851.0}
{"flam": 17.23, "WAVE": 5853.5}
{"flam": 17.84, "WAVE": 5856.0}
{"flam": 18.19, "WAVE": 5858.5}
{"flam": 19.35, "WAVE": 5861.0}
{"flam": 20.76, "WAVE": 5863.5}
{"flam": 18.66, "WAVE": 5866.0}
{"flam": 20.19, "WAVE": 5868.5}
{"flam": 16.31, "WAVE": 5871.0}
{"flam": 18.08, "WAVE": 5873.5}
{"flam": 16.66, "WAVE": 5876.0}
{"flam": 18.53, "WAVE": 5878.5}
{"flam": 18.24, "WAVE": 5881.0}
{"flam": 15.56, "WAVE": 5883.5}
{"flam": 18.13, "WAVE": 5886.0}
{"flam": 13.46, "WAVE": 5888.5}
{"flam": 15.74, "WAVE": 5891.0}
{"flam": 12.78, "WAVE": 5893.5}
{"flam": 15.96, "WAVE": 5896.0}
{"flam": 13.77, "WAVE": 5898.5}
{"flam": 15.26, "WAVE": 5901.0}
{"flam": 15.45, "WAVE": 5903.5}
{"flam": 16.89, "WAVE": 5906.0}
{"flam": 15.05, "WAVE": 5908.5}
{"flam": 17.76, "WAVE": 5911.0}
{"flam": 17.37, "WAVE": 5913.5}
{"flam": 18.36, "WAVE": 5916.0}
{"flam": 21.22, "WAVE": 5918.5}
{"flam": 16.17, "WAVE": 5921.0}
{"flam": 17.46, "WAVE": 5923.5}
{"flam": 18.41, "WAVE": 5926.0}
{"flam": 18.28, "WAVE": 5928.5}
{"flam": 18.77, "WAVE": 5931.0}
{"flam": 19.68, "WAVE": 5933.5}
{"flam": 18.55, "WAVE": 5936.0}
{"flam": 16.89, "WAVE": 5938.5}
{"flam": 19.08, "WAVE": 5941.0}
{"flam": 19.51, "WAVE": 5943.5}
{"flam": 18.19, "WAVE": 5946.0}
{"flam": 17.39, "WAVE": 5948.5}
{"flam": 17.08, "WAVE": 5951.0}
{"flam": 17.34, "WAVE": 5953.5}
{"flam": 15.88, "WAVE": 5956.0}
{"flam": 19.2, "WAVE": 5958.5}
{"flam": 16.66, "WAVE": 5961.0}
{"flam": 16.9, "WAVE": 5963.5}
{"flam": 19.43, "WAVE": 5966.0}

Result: 5.0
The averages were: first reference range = 18.7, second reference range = 18.4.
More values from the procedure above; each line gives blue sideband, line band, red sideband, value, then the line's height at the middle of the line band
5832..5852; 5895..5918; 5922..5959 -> 2.12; 18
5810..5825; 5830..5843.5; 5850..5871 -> -0.59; 17.8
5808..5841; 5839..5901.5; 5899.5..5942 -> 1.35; 17.6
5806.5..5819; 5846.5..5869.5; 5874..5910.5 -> -2.51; 16.4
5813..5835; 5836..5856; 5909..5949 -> -0.36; 17.6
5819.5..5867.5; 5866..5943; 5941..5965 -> 2.80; 17.8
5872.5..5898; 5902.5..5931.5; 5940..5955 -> -0.72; 17.2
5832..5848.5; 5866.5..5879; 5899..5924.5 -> -0.16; 17.7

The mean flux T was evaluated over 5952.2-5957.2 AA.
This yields 16.6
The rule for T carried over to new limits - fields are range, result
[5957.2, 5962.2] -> 17.9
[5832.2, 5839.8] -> 18.2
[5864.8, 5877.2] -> 18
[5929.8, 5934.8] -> 19.2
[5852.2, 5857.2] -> 17.5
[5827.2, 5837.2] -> 18.4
